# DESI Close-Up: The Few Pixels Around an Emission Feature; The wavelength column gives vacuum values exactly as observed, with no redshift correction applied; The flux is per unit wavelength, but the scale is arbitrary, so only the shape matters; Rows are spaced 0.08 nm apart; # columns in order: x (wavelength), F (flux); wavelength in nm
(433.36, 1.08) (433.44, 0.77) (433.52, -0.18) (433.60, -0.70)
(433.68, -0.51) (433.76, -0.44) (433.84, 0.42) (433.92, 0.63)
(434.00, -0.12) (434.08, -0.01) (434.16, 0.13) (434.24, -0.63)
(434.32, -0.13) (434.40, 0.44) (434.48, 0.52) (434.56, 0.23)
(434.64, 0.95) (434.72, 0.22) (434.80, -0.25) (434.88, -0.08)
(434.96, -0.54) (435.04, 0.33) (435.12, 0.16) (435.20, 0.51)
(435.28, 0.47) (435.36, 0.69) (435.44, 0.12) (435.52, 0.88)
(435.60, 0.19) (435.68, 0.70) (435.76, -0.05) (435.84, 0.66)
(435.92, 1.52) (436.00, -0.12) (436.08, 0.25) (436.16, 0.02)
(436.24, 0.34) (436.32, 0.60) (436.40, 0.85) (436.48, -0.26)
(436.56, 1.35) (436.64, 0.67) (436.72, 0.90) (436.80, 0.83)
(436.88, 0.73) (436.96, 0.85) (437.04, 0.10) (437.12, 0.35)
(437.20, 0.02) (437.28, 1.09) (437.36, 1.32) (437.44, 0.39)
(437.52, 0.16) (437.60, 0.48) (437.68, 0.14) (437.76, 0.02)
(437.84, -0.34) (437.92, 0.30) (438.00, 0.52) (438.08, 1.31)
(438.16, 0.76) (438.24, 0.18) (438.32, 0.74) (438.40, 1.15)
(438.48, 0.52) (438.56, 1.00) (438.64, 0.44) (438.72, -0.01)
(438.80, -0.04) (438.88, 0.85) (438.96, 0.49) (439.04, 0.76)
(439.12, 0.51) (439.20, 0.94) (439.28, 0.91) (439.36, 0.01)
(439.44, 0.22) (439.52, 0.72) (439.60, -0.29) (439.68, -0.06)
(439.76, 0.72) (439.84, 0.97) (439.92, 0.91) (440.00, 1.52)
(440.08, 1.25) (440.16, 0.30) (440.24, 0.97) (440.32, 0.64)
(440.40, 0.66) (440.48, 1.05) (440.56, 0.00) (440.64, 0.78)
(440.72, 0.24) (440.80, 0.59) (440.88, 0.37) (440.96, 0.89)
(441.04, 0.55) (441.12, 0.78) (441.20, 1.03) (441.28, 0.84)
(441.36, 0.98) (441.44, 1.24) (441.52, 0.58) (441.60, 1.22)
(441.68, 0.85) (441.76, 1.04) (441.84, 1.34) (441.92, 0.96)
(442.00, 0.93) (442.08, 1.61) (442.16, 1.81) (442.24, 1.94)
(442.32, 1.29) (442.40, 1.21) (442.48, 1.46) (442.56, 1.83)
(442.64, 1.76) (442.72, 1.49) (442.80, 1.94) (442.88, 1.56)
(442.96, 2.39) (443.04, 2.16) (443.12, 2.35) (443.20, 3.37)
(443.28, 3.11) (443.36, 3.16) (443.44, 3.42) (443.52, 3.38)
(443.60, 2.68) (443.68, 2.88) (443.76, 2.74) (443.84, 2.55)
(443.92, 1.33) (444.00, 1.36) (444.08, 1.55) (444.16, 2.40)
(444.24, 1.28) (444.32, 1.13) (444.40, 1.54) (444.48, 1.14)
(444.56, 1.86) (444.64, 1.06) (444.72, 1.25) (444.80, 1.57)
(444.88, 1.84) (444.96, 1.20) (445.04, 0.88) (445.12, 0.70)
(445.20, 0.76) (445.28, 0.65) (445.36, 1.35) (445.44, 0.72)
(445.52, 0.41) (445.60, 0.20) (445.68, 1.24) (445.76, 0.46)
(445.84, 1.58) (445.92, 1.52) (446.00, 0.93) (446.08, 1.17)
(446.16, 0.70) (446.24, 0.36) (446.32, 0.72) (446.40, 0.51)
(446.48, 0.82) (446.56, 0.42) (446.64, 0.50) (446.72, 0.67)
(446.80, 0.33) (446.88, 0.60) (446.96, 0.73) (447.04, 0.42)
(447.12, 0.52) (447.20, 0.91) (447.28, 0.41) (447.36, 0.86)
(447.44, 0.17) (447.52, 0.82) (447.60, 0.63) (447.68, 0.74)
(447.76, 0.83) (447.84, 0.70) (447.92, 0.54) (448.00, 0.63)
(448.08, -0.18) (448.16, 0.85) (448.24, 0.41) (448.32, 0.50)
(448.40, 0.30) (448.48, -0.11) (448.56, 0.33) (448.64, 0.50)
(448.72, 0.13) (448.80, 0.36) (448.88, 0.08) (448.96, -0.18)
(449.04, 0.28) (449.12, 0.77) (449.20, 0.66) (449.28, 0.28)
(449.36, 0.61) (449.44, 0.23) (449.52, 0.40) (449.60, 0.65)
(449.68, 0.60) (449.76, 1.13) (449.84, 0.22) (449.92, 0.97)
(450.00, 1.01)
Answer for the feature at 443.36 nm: Lyman alpha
